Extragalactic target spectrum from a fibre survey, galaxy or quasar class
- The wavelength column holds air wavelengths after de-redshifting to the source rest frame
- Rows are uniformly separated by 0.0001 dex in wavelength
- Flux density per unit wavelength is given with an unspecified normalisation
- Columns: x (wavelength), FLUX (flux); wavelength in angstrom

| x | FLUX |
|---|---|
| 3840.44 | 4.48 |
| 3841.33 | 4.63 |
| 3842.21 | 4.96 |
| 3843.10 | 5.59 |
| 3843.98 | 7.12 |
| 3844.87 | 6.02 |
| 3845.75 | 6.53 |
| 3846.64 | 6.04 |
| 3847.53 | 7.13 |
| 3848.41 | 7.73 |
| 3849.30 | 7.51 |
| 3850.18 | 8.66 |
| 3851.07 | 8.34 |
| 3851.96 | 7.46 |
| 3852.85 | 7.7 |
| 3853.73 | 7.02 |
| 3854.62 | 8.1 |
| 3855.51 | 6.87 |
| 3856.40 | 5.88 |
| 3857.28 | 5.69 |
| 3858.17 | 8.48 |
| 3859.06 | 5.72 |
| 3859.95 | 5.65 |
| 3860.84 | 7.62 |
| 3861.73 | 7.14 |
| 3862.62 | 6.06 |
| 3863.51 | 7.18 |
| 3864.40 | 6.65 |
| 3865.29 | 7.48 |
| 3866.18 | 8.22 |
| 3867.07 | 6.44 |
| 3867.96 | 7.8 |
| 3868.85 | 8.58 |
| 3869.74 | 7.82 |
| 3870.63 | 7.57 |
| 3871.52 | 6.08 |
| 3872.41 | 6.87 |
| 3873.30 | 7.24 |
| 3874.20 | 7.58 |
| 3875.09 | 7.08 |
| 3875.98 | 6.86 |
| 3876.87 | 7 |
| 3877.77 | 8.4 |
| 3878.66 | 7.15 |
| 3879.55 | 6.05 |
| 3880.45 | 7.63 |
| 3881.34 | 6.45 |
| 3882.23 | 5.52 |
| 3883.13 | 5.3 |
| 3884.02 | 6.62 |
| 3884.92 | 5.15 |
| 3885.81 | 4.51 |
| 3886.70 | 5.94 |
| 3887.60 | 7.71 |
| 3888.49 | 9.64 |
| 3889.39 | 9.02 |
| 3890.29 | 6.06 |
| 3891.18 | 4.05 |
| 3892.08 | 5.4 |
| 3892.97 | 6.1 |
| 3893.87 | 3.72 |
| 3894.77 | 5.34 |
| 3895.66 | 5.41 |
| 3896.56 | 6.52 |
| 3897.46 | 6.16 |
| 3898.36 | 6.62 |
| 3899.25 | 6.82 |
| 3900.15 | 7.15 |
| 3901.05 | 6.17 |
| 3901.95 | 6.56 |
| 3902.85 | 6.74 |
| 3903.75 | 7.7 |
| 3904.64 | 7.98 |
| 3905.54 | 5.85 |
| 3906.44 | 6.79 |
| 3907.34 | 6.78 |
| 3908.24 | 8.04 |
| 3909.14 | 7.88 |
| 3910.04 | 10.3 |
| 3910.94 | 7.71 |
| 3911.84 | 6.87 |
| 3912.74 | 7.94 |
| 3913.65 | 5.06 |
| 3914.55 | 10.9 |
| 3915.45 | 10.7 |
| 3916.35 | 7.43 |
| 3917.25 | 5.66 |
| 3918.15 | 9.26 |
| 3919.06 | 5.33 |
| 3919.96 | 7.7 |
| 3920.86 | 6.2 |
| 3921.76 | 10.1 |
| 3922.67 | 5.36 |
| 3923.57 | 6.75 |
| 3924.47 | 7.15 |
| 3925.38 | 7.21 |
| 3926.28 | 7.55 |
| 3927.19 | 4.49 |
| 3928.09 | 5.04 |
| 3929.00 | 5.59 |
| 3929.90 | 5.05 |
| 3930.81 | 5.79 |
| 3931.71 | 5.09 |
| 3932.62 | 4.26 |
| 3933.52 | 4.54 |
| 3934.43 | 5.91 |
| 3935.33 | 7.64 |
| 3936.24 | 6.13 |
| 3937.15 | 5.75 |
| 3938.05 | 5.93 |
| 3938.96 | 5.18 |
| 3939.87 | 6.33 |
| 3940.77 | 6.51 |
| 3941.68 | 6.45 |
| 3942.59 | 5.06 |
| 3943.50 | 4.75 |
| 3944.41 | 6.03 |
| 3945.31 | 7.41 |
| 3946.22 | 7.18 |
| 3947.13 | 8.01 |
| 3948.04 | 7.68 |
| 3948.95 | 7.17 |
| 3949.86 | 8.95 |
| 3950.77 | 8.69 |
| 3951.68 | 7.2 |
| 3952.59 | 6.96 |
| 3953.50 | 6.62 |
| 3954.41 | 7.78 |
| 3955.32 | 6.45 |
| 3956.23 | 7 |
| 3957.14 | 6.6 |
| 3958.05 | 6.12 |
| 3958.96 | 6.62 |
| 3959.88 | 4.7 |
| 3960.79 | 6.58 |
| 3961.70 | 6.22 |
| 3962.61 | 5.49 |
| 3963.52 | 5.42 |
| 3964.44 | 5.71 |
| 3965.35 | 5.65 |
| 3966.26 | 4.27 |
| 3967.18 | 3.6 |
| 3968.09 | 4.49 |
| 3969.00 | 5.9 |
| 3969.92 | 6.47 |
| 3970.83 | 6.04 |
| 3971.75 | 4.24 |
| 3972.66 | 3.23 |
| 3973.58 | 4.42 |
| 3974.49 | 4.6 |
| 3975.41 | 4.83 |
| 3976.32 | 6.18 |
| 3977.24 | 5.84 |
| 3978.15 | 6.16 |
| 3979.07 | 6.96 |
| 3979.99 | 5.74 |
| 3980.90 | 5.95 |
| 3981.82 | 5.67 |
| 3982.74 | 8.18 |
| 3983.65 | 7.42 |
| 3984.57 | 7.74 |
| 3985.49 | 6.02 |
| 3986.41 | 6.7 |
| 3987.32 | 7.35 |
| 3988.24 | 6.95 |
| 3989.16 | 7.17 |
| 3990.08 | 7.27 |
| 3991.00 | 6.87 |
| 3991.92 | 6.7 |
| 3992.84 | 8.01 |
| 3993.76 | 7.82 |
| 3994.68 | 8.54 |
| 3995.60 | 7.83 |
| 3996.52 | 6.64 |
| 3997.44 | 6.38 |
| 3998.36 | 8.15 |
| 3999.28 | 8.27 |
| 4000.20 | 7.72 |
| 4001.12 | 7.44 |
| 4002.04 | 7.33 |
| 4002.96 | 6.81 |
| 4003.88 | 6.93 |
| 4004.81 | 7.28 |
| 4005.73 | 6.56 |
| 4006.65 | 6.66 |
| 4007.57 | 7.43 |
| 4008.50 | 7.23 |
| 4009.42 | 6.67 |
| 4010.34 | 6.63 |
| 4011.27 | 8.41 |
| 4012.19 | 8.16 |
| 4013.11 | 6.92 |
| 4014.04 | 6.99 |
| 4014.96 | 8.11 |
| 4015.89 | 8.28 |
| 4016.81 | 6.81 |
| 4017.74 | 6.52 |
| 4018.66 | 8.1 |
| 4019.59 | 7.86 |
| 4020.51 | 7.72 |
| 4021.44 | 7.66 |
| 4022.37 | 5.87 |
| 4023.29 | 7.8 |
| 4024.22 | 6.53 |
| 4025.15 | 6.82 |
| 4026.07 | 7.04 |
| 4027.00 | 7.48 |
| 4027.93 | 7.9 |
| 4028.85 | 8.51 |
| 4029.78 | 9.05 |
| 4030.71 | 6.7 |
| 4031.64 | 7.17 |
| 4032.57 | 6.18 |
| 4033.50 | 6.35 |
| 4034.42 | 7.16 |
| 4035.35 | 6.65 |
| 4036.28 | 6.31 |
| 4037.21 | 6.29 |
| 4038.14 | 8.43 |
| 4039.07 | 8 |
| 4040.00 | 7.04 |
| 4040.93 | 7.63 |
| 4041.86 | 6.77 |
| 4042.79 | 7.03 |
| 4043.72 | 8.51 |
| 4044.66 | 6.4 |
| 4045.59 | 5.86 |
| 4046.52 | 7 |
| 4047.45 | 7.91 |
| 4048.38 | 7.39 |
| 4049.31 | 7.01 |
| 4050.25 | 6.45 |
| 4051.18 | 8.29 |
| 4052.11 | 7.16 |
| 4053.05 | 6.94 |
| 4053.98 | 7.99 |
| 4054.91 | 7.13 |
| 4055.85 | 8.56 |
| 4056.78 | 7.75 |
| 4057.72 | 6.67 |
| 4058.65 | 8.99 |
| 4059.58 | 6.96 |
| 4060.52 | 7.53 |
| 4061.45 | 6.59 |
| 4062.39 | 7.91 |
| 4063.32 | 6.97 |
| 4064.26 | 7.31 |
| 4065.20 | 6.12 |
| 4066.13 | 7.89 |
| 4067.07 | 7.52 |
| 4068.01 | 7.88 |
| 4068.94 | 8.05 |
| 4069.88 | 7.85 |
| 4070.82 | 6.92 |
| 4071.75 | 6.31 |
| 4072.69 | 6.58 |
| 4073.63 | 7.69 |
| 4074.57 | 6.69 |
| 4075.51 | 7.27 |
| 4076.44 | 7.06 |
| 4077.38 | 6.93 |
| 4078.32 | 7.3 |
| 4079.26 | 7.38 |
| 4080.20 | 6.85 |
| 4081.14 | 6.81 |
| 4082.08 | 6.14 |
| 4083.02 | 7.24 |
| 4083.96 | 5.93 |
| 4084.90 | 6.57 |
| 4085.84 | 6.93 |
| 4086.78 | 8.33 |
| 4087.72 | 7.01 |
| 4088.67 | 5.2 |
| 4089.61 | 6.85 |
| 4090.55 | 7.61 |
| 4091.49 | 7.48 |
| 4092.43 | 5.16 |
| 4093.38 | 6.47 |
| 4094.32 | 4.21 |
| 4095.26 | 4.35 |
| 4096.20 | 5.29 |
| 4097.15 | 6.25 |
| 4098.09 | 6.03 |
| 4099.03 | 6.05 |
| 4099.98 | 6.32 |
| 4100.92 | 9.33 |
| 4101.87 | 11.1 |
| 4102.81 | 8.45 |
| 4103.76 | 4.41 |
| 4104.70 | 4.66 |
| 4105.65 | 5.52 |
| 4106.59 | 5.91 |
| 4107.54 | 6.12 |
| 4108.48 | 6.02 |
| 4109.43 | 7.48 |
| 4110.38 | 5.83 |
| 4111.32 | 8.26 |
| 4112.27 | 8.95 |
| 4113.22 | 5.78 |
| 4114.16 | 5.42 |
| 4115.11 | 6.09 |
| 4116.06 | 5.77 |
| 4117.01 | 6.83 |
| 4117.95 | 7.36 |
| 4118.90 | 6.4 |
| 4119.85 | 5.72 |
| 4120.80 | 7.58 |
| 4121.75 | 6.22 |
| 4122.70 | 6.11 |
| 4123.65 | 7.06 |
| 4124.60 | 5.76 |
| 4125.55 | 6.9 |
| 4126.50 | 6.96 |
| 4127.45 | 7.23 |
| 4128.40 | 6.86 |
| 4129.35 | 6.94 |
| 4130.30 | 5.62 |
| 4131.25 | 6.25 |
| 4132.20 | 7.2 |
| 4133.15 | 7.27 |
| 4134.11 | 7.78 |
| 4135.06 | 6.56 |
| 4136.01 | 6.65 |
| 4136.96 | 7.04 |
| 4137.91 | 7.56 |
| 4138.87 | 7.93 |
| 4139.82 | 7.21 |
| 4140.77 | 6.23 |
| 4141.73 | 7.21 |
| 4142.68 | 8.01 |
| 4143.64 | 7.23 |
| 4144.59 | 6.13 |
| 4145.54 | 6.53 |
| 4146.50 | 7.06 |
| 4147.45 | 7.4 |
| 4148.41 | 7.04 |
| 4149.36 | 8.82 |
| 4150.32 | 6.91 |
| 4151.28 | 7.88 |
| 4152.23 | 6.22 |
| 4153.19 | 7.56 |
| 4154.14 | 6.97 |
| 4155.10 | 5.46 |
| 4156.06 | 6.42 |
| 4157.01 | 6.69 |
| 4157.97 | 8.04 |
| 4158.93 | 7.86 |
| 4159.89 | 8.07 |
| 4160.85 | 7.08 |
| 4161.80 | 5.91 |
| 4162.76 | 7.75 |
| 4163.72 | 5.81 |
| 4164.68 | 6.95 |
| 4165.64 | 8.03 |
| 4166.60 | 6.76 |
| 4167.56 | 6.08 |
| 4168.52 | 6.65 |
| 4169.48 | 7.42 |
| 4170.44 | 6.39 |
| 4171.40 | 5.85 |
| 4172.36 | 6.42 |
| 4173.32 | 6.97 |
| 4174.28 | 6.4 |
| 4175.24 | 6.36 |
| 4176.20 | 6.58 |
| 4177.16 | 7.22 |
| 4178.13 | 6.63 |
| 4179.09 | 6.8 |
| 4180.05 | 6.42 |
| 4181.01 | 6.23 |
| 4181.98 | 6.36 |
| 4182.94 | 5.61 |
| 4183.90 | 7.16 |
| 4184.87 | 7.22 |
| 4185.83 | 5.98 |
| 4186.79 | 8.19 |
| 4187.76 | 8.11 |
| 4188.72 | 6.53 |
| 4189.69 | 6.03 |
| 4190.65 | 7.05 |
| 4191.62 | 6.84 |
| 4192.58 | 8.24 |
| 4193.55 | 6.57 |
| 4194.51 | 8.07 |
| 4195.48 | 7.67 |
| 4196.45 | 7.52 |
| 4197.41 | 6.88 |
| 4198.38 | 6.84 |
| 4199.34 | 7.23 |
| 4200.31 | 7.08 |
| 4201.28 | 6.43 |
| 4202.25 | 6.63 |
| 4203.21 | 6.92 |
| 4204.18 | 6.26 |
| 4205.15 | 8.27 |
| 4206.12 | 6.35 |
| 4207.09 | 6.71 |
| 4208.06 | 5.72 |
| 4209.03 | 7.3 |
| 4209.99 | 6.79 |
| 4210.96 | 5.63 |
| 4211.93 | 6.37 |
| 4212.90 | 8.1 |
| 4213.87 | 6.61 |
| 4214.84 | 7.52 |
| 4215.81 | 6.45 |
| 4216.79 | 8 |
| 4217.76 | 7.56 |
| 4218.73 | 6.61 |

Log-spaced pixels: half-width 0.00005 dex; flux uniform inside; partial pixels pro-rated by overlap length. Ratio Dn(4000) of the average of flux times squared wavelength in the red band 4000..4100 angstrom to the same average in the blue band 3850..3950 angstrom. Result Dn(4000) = 1.1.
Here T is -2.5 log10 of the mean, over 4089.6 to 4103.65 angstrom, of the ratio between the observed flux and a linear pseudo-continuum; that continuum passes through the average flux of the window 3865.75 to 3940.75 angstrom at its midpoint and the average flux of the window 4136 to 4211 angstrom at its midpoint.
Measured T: 0.03 mag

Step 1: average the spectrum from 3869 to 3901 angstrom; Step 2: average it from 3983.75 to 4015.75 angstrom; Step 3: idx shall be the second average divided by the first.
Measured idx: 1.11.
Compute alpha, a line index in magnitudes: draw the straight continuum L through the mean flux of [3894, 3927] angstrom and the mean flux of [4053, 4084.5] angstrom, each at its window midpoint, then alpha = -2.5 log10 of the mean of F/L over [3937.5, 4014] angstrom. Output 0.097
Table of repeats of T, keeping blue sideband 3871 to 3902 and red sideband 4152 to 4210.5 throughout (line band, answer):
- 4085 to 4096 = 0.07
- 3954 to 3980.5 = 0.17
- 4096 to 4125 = 0.03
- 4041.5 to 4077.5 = -0.09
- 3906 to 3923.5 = -0.18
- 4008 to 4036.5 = -0.10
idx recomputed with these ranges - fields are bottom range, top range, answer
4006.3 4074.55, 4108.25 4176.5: 0.94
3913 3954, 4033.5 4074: 1.09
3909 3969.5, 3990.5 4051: 1.11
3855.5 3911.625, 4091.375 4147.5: 0.98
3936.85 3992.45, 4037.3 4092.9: 1.15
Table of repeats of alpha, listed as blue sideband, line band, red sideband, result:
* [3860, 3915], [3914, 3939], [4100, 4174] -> 0.05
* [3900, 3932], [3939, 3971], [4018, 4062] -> 0.13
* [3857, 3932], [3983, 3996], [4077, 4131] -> -0.09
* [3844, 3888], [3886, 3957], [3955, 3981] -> -0.09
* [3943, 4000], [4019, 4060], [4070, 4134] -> -0.11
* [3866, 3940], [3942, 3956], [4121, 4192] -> -0.05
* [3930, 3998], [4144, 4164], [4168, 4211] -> -0.05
